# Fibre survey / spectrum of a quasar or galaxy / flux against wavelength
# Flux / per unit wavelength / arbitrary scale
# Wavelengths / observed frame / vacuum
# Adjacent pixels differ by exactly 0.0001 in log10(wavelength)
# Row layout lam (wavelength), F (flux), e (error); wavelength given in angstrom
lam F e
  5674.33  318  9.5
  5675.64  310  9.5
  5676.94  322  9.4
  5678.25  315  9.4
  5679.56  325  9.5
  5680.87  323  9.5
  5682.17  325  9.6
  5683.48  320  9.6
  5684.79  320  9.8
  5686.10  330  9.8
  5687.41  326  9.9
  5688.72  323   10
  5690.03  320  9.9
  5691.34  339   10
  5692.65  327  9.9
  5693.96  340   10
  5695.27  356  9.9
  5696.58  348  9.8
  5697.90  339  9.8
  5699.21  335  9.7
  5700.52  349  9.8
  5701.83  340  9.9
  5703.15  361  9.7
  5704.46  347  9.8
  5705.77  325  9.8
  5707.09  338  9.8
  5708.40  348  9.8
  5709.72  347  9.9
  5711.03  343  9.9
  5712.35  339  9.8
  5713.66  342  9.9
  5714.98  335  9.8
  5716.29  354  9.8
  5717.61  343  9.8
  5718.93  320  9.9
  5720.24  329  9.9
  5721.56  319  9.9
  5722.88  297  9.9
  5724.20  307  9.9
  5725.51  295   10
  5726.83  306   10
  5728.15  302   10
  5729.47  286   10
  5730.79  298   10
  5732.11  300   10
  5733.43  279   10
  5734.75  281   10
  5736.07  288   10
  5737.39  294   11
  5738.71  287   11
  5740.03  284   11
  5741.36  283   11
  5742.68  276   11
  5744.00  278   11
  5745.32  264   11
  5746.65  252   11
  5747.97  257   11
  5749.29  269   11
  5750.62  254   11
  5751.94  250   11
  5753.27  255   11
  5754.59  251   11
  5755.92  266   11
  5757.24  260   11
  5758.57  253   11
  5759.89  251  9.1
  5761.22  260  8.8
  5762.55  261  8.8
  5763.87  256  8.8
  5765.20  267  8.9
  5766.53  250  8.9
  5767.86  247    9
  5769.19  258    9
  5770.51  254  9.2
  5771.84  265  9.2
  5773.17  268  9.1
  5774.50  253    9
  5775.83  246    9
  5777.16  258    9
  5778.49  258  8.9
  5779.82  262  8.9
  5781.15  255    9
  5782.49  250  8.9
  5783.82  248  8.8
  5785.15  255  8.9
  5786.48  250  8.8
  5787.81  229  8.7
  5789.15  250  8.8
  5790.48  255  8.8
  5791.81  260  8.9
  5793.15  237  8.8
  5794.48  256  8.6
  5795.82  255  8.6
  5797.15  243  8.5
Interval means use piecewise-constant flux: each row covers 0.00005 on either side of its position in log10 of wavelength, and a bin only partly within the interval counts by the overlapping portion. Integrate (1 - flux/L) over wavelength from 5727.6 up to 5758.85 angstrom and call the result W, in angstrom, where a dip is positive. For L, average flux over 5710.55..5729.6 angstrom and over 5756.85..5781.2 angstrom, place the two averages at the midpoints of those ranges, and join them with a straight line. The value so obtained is 1.9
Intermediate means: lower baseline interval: 322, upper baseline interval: 257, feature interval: 274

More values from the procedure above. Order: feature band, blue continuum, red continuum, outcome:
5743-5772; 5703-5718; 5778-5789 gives 2.56 angstrom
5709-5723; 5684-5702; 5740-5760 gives -1.34 angstrom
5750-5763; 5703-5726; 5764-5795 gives 1.17 angstrom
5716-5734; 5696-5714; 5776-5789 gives 0.60 angstrom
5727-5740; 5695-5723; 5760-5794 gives 0.75 angstrom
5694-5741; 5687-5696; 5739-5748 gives -2.88 angstrom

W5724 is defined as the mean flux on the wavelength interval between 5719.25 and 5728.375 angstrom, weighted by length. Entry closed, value 309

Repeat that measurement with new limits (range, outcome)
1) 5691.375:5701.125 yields 342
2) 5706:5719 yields 341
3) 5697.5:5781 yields 291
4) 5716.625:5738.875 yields 303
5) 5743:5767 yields 259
